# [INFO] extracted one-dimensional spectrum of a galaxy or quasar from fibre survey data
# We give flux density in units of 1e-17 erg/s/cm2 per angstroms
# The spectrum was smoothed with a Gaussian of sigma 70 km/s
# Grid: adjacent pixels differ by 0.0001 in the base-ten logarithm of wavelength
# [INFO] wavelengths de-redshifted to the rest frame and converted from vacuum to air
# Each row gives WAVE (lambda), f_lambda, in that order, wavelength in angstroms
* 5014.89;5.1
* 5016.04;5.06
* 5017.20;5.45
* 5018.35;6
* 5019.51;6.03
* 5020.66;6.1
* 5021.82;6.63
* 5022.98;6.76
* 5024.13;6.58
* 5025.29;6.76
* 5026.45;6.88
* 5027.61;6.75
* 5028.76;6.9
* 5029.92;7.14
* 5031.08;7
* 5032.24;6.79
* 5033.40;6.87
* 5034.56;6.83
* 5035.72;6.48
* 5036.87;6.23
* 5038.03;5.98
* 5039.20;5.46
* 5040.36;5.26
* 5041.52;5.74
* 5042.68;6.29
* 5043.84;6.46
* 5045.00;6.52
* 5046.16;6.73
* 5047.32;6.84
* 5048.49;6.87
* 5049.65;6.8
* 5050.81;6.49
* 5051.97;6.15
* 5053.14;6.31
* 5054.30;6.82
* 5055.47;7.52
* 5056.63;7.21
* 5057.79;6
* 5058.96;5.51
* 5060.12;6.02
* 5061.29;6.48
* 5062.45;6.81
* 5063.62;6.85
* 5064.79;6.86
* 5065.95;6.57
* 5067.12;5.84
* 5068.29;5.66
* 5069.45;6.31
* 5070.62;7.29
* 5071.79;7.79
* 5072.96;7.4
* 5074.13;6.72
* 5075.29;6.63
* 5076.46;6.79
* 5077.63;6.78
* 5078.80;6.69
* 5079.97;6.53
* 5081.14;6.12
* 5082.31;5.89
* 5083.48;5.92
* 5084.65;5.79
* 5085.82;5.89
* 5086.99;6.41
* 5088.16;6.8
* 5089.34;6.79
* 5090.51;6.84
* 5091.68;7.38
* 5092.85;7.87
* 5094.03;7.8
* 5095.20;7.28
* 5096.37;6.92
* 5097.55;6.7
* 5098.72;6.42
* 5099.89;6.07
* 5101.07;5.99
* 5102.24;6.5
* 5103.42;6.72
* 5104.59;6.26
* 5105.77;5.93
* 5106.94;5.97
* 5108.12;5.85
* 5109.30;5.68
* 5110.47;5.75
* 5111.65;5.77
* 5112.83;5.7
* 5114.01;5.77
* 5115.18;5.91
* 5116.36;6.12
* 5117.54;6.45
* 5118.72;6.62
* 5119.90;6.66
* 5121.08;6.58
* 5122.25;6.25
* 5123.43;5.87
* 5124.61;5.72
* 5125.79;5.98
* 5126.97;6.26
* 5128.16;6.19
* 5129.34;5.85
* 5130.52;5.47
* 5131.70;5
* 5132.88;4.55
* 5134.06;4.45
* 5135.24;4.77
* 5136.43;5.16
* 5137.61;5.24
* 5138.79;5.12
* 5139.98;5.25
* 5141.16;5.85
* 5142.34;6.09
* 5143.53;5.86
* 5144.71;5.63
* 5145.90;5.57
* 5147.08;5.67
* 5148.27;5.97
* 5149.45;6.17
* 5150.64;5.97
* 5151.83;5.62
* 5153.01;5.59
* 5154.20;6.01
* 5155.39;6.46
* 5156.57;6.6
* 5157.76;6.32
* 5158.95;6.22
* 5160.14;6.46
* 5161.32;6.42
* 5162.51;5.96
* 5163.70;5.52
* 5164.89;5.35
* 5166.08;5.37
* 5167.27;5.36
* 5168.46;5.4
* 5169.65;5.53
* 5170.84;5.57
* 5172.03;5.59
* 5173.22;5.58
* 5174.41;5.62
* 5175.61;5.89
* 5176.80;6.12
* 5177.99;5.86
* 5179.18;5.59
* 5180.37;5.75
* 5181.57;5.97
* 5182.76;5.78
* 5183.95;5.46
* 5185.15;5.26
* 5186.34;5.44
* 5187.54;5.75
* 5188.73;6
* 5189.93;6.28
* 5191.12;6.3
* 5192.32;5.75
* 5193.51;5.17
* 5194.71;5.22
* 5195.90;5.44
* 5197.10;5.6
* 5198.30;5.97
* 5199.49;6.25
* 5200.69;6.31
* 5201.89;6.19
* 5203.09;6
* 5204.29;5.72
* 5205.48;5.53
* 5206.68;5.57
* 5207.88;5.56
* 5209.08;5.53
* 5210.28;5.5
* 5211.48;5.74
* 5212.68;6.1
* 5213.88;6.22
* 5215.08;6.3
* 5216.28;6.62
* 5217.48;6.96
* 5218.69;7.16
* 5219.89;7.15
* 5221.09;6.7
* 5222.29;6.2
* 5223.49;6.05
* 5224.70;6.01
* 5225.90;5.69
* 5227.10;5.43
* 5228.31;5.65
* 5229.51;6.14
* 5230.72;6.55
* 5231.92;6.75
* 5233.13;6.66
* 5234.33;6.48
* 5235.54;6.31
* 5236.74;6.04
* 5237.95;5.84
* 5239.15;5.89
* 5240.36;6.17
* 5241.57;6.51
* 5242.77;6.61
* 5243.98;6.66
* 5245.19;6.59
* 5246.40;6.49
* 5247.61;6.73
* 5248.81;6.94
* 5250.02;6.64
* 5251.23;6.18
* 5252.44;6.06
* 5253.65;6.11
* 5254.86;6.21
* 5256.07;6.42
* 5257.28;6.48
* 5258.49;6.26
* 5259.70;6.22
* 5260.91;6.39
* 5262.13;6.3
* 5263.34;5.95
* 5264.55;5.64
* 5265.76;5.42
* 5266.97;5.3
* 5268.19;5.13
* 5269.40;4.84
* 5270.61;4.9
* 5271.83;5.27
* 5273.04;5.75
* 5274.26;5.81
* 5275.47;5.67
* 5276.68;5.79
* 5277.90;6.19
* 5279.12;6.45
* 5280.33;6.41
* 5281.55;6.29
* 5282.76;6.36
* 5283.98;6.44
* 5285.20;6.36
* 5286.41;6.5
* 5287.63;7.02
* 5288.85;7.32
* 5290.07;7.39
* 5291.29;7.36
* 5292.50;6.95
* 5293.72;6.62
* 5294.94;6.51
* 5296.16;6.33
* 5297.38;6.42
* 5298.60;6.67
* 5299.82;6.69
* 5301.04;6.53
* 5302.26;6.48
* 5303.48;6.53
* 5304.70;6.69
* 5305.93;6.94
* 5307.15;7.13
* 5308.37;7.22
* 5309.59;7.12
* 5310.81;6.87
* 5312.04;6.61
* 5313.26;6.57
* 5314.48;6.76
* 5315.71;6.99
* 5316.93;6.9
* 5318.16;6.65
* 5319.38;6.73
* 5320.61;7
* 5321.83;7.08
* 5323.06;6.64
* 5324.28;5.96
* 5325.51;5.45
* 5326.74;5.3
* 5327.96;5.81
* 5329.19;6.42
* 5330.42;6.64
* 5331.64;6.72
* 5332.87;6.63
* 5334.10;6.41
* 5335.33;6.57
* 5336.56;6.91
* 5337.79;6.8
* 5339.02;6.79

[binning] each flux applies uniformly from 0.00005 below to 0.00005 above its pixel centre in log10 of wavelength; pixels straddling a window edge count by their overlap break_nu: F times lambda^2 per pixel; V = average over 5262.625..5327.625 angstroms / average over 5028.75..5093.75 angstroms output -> 1.06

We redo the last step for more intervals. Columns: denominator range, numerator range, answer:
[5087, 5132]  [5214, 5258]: 1.06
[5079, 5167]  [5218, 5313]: 1.11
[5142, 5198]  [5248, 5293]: 1.11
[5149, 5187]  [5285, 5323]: 1.24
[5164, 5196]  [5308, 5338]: 1.23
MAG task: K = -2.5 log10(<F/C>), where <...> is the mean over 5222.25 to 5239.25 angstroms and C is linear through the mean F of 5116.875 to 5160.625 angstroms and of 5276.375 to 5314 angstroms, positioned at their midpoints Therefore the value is 0.036 mag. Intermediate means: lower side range 5.82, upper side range 6.68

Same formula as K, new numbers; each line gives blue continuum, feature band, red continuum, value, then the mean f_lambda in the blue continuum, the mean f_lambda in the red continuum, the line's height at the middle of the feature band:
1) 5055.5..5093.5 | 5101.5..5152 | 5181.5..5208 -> 0.08 mag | 6.59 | 5.76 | 6.23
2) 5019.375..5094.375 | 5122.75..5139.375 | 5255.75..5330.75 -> 0.20 mag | 6.57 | 6.37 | 6.51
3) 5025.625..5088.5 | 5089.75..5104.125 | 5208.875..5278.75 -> -0.07 mag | 6.51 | 6.13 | 6.43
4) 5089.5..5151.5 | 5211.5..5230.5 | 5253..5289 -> -0.04 mag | 6.03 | 6.02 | 6.03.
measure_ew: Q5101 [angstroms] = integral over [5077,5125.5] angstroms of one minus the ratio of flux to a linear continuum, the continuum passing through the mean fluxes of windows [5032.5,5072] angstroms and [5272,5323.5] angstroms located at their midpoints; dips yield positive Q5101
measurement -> 1.0 angstroms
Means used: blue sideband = 6.46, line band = 6.36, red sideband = 6.63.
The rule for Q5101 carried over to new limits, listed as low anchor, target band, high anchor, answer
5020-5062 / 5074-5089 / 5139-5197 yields -0.25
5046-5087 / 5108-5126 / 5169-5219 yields 0.61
